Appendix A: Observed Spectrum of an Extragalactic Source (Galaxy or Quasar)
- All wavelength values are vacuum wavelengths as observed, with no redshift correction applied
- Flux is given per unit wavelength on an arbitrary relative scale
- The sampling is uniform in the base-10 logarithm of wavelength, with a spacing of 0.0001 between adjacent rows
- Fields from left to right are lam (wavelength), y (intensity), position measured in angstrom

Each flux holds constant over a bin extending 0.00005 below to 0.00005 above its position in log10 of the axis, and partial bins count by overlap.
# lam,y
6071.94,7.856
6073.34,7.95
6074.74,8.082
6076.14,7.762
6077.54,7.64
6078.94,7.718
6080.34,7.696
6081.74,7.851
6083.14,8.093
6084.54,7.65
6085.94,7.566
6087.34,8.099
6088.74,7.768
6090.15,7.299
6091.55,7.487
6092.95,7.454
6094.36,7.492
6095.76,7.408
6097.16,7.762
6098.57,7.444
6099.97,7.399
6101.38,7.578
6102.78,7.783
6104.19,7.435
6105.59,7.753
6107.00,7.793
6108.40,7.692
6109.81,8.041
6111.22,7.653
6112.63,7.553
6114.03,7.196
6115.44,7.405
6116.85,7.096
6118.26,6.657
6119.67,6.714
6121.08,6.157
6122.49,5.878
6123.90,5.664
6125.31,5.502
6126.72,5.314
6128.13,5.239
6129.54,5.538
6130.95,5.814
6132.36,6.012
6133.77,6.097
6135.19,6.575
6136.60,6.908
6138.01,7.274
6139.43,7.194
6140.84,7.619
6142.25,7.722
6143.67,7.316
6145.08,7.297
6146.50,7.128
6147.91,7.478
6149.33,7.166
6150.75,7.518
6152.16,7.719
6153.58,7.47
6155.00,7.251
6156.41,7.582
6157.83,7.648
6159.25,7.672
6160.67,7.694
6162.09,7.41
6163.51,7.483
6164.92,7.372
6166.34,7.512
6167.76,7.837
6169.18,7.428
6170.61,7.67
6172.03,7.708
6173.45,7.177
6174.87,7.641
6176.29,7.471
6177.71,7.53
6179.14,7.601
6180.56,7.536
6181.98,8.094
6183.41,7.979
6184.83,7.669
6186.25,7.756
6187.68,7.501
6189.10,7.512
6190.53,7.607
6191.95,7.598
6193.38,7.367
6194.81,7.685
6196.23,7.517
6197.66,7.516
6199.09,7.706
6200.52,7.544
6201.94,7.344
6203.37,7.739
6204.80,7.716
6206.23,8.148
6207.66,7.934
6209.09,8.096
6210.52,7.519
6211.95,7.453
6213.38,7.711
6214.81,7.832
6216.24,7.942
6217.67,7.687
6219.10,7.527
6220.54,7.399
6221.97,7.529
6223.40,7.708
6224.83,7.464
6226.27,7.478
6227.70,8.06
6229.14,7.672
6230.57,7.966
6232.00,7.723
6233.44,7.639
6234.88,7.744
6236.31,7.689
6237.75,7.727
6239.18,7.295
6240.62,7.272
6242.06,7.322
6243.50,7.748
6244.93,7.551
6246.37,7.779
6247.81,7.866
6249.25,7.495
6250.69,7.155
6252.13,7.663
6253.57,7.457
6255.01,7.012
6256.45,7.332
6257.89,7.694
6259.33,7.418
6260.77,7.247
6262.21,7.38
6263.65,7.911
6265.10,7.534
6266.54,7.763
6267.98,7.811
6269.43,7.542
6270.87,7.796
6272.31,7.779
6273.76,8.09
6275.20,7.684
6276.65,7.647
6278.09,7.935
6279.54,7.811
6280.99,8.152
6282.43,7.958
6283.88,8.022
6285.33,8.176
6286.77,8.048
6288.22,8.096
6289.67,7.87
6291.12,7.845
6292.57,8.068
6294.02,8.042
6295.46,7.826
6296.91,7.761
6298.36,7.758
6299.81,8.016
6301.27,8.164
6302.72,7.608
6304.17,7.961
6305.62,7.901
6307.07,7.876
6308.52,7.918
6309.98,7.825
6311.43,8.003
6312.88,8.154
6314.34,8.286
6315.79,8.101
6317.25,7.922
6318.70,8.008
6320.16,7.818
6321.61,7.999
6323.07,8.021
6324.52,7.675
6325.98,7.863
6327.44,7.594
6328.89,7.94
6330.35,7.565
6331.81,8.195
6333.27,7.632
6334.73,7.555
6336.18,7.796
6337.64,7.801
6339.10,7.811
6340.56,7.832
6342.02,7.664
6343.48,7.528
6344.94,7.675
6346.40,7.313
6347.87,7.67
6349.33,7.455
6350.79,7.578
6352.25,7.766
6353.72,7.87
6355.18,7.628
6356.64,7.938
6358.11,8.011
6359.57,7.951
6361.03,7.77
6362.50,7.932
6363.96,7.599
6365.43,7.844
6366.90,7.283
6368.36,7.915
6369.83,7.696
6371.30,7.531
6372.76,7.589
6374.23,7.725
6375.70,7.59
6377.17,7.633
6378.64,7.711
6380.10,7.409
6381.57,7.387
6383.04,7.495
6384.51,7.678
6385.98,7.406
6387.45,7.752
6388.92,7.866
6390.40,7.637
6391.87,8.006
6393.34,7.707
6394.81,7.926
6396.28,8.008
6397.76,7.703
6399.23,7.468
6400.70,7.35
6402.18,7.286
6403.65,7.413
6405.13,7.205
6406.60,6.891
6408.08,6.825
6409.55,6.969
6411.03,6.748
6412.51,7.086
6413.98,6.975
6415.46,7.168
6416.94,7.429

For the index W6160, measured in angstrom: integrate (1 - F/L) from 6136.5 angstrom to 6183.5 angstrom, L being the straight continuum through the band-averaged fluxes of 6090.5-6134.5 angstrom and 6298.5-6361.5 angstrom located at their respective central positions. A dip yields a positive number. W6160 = -2.6 angstrom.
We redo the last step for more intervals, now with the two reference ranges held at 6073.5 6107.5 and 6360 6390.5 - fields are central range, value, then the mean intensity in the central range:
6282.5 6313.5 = -1.2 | 7.95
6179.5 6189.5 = -0.1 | 7.73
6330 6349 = -0.1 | 7.69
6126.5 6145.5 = 2.7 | 6.59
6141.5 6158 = 0.5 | 7.44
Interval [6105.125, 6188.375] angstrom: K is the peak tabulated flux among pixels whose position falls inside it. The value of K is 8.094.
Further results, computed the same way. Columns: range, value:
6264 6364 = 8.286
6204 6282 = 8.152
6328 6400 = 8.195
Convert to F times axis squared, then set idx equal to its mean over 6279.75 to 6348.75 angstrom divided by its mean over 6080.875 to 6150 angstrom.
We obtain 1.18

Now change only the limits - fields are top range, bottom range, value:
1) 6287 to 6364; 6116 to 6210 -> 1.14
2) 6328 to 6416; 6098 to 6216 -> 1.11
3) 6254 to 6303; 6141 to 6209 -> 1.06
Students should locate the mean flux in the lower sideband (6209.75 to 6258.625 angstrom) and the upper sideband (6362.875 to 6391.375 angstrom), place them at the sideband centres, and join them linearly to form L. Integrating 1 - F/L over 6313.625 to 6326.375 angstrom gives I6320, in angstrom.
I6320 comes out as -0.6 angstrom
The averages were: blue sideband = 7.59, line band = 7.97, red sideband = 7.62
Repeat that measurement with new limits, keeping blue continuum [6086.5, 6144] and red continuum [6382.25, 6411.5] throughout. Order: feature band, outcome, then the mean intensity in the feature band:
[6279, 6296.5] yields -1.7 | 7.99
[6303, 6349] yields -3.0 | 7.83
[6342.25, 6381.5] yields -1.4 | 7.67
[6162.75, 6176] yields -0.8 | 7.54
